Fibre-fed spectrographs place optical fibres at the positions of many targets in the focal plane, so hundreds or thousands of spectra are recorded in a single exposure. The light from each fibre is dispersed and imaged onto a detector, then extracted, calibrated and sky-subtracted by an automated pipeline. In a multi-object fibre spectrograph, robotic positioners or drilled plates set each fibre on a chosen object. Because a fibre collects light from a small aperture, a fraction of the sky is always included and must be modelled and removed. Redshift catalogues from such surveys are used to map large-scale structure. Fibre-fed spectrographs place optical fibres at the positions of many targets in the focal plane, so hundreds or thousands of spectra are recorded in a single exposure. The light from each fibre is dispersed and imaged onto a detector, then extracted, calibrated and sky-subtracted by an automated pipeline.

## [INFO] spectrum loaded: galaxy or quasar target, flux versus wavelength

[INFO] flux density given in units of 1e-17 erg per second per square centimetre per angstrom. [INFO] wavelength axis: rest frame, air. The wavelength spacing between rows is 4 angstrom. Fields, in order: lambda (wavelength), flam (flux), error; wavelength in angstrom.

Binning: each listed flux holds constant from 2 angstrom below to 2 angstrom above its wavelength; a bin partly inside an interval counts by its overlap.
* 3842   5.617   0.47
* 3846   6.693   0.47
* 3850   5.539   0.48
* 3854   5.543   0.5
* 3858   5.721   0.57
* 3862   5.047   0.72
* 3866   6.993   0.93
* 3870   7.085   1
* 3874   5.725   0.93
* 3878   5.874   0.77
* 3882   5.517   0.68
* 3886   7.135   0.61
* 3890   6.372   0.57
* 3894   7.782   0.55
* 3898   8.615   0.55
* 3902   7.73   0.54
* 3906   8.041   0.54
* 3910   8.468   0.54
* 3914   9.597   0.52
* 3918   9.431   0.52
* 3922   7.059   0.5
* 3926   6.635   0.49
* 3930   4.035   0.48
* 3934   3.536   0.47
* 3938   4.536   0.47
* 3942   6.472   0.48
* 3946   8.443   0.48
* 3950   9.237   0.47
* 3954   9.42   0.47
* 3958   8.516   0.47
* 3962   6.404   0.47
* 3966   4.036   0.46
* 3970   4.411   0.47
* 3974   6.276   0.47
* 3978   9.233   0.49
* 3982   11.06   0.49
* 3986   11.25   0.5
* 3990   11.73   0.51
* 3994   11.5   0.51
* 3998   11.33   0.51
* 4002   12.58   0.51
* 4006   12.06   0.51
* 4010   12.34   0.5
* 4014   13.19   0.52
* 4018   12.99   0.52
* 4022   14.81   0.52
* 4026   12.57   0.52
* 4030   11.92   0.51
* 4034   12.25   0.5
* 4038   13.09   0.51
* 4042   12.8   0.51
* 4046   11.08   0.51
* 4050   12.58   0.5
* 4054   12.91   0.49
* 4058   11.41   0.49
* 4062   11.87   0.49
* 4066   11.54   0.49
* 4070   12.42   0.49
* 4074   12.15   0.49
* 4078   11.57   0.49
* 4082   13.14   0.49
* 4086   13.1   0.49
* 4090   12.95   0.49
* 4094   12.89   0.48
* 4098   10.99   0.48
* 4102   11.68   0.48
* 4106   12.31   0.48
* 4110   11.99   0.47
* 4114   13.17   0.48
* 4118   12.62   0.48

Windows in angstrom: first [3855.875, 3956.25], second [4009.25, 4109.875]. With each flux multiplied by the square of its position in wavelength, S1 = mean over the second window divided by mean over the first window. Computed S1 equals 1.92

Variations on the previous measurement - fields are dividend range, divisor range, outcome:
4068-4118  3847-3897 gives 2.21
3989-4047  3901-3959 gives 1.76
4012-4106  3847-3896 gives 2.20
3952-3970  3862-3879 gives 1.13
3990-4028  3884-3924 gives 1.65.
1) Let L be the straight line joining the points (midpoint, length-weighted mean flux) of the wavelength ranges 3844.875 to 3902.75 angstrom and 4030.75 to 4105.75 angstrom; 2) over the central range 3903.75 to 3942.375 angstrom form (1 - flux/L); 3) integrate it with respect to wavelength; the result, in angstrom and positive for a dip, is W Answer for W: 5.1 angstrom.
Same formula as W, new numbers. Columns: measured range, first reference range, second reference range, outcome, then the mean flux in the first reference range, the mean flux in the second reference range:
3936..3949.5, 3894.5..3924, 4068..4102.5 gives 3.5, 8.39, 12.3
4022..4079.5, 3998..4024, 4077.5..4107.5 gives 1.7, 12.9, 12.4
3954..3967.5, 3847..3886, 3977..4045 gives 4.2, 5.98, 12.2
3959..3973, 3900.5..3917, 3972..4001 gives 6.5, 8.54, 10.4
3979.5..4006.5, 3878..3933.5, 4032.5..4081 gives -4.0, 7.26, 12.2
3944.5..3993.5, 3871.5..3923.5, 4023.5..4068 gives 6.8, 7.49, 12.2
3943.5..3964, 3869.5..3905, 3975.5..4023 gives 3.1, 6.89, 11.9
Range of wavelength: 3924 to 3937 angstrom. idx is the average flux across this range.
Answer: 4.72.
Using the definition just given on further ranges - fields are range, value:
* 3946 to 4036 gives 10.4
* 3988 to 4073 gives 12.3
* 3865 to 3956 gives 7.12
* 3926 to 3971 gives 6.33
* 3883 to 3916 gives 7.89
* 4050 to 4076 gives 12.1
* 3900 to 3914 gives 8.3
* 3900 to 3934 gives 7.38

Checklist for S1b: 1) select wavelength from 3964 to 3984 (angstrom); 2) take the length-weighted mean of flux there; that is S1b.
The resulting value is 7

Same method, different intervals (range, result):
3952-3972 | 6.56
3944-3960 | 8.9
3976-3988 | 10.5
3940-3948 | 7.46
